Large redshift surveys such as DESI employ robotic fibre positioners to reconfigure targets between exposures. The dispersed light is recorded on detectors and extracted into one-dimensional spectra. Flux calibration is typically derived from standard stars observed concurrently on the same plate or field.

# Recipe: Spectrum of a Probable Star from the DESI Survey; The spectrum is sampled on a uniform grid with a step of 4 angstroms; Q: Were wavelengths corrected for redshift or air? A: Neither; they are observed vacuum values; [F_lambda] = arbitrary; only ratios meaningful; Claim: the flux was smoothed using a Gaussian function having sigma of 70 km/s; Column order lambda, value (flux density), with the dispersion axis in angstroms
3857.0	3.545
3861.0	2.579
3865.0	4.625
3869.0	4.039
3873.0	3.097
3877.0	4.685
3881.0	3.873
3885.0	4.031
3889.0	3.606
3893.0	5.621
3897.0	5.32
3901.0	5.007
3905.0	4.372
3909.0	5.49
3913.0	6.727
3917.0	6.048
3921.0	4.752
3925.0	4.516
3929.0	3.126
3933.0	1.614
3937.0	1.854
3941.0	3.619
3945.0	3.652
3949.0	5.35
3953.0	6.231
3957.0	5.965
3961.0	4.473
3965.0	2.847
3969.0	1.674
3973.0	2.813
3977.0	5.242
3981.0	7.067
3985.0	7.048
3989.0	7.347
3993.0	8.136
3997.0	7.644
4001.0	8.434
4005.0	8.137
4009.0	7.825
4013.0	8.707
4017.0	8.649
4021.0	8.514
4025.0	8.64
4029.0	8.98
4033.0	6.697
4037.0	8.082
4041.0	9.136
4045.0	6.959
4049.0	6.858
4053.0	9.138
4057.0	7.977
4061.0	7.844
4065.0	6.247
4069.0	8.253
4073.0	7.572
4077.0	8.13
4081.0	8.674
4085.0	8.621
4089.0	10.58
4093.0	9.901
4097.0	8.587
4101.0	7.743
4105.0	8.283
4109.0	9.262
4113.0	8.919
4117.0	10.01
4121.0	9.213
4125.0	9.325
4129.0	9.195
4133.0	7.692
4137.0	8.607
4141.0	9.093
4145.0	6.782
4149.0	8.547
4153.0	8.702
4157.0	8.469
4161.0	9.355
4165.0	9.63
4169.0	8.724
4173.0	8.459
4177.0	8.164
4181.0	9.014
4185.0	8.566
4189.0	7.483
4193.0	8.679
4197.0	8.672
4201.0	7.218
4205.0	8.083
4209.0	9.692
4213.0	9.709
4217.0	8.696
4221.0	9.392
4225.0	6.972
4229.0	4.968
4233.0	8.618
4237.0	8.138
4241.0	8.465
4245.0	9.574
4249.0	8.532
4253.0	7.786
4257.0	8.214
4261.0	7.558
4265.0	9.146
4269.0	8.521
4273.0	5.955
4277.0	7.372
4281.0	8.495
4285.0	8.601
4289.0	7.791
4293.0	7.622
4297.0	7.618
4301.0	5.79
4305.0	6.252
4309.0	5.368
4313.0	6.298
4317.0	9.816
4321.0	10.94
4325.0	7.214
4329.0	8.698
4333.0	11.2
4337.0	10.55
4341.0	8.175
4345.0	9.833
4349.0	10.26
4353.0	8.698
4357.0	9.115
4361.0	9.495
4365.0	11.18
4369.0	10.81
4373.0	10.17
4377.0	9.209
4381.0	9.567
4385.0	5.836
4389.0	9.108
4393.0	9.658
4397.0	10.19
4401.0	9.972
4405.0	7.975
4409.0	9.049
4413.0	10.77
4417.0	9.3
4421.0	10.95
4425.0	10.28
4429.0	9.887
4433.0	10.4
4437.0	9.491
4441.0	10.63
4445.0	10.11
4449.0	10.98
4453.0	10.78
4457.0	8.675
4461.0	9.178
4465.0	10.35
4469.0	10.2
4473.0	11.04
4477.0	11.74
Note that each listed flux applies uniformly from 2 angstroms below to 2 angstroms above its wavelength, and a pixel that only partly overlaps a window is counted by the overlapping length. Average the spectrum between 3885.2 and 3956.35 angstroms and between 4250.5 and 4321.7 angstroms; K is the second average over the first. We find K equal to 1.7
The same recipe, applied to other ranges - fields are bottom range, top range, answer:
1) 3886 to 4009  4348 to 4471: 1.89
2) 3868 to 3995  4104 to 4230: 1.84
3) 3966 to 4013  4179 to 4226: 1.31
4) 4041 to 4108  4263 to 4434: 1.08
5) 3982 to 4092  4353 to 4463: 1.20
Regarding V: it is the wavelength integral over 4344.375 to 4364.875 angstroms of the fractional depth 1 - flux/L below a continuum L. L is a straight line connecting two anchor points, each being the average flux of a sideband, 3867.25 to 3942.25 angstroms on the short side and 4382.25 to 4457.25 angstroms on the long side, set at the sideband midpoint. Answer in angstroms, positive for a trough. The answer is -1.3 angstroms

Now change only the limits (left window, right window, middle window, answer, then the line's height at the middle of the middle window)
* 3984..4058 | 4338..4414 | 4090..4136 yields -2.93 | 8.41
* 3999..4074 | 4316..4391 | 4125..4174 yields -0.51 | 8.55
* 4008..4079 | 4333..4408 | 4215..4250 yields 2.85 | 8.86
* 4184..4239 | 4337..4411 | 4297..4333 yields 4.86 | 8.95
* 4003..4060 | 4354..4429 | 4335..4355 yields -0.22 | 9.4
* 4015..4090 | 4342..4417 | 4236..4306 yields 8.93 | 9.03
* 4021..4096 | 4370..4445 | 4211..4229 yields 1.21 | 8.88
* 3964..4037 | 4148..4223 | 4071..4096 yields -3.64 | 7.76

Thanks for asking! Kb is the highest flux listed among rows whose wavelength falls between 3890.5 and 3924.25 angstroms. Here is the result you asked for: 6.727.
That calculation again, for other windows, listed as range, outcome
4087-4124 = 10.58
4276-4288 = 8.601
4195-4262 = 9.709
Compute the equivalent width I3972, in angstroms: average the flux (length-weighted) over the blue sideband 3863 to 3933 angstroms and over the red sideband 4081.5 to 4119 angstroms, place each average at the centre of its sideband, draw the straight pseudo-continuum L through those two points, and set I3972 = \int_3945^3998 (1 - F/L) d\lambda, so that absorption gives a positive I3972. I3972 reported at 7.0 angstroms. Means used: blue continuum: 4.56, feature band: 5.42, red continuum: 9.08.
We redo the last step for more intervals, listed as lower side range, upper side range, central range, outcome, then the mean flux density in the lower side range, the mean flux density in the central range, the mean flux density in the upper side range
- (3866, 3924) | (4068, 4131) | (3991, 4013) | -3.7 angstroms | 4.76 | 8.1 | 8.9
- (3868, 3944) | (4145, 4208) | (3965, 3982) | 4.7 angstroms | 4.28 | 3.87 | 8.48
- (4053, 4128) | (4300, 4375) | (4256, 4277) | 2.5 angstroms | 8.64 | 7.81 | 8.98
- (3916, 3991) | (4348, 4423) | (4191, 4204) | -1.5 angstroms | 4.47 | 8.18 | 9.53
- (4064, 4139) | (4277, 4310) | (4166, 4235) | -3.1 angstroms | 8.71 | 8.32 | 7.26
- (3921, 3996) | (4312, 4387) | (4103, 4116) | -4.9 angstroms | 4.63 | 8.91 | 9.36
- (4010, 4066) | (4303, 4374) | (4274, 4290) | 1.7 angstroms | 8.06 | 7.95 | 9.1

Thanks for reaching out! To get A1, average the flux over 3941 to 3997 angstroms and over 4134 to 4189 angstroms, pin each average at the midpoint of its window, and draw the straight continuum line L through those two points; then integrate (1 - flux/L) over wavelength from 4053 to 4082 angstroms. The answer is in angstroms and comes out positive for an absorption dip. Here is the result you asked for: -3.9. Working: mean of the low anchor 5.25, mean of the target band 7.88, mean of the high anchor 8.57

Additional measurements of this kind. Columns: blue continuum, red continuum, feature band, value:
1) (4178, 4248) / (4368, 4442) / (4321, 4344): -0.53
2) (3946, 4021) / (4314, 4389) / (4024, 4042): -3.98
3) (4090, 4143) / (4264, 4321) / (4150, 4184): -1.00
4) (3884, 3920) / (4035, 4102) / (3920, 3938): 7.89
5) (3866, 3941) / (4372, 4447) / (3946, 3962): -2.05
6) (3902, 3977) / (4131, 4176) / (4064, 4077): -1.31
